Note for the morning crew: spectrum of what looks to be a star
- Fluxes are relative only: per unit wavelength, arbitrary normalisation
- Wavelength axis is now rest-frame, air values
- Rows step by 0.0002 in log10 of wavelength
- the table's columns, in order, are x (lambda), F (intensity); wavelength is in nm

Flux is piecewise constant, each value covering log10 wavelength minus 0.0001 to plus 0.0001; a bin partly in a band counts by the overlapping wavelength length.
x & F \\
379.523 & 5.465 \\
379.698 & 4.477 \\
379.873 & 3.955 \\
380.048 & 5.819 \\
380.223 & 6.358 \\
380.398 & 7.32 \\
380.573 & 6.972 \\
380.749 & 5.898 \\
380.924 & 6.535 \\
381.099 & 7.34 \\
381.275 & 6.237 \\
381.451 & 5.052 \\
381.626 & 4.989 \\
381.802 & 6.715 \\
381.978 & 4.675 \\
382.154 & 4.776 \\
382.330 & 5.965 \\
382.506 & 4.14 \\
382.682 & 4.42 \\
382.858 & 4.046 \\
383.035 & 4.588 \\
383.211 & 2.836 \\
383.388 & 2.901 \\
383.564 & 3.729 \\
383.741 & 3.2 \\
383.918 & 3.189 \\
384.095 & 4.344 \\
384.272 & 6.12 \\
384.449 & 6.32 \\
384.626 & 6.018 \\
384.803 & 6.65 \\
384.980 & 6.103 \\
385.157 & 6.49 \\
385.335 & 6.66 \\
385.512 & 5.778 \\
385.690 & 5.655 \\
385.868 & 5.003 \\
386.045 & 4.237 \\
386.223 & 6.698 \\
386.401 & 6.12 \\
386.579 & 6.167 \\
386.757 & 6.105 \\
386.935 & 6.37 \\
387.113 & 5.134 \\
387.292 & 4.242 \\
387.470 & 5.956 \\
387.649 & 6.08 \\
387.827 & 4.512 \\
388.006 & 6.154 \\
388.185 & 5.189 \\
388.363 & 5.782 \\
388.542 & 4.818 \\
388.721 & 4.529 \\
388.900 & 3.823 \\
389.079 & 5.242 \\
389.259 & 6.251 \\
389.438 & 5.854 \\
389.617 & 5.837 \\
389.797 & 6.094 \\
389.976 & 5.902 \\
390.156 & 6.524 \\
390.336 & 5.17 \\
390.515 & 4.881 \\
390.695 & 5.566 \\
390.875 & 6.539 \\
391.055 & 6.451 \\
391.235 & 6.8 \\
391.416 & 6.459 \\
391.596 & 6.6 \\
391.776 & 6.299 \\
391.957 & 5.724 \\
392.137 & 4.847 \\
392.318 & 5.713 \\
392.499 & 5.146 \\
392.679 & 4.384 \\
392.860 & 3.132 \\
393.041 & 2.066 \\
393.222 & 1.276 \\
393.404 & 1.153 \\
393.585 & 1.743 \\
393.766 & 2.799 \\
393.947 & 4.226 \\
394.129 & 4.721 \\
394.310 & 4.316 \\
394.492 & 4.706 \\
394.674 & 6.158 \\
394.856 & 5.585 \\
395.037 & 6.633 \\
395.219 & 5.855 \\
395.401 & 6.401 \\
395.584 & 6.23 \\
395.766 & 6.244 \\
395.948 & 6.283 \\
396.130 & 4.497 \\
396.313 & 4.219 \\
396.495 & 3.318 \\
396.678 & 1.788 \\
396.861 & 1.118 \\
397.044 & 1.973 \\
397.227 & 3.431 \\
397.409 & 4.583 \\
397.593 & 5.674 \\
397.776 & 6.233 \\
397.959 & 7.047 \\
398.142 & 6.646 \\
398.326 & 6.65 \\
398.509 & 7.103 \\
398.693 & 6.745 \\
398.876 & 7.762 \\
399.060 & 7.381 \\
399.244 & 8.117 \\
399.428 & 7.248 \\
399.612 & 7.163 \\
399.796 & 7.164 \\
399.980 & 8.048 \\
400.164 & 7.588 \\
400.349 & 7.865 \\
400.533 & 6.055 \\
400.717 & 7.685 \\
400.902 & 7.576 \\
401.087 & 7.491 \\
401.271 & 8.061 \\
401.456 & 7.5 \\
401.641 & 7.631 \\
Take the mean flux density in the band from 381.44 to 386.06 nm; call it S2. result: 5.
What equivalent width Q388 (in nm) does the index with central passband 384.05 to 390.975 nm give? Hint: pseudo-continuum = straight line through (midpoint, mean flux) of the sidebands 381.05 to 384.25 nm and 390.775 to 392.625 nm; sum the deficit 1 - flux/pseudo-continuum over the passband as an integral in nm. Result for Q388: -0.43 nm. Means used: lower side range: 4.61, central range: 5.67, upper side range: 6.02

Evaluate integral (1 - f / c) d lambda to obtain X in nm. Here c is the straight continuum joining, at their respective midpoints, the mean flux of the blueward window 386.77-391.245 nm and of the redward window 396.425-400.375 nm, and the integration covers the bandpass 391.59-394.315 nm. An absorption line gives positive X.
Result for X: 0.86 nm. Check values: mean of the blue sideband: 5.58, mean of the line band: 3.92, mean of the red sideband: 5.92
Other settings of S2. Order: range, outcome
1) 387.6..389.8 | 5.36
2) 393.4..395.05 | 4.25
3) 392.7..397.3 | 4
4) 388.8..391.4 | 5.79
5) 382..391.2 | 5.32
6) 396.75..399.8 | 5.95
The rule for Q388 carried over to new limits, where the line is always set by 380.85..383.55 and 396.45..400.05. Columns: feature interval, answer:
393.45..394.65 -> 0.38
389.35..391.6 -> -0.27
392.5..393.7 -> 0.65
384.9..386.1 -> -0.14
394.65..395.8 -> -0.11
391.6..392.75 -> 0.00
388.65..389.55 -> 0.03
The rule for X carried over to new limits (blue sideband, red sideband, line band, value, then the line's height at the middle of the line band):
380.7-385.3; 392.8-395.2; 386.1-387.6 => -0.37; 4.67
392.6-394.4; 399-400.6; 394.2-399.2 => -0.29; 5.23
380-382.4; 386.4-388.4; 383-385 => 0.42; 5.86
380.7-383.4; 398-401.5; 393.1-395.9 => 0.91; 6.69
